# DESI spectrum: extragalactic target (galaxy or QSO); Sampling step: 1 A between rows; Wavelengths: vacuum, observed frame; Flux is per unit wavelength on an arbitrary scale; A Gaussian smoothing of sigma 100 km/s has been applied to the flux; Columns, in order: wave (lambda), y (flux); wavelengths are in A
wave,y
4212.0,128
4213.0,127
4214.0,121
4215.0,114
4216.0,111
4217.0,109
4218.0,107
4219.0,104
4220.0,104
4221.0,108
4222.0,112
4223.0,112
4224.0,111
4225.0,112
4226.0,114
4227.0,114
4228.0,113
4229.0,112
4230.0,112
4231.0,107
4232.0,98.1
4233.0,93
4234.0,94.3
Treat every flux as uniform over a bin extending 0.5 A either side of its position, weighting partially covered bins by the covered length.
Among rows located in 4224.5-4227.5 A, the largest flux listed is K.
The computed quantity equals 114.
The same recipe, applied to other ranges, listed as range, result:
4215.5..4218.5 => 111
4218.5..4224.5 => 112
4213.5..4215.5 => 121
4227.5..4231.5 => 113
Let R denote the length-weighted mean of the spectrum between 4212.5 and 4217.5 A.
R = 116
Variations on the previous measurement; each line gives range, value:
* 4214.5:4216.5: 112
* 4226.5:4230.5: 113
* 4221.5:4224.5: 112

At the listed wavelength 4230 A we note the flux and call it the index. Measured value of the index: 112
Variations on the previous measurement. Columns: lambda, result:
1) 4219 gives 104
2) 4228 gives 113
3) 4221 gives 108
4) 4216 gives 111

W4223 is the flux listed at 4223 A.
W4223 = 112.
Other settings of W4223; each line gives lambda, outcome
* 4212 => 128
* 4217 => 109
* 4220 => 104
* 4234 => 94.3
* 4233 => 93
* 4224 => 111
